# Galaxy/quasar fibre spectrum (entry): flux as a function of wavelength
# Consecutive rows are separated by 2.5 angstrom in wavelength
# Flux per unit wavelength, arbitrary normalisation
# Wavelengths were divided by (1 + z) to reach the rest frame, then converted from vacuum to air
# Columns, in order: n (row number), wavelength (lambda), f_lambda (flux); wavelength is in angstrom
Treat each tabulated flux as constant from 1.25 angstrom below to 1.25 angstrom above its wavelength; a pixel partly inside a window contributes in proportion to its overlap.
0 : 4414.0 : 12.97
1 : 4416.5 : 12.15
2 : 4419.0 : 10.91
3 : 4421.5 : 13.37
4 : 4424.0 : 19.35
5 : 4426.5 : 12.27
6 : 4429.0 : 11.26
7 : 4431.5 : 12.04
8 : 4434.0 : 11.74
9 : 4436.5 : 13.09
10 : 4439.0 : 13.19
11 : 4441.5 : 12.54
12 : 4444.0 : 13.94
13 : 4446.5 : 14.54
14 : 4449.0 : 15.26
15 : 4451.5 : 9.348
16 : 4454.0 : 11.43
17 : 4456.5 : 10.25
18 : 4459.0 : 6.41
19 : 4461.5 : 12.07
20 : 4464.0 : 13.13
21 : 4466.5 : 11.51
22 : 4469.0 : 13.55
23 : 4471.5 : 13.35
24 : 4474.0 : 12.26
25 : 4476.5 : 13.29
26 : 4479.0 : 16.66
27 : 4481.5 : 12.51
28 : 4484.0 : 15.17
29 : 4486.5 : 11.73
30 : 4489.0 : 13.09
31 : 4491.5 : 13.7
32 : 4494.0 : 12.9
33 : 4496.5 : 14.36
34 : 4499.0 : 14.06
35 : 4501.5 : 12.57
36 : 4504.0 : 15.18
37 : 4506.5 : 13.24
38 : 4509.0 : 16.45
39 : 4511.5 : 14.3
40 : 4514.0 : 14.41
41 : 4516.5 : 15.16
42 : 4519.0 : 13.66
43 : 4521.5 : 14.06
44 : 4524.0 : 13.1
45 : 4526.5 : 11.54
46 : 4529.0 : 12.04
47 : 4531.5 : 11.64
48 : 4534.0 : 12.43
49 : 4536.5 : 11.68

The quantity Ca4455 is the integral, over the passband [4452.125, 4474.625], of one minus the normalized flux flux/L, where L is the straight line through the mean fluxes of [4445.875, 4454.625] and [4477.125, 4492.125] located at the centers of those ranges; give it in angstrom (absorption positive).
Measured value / 2.8 angstrom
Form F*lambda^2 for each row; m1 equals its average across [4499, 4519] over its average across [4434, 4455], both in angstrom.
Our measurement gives 1.2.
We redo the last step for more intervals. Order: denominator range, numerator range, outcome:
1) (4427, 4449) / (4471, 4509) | 1.09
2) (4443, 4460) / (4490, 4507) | 1.21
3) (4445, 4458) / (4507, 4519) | 1.26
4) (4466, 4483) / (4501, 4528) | 1.06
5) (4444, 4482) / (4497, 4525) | 1.17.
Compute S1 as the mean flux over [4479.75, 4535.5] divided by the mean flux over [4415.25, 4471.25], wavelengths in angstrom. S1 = 1.09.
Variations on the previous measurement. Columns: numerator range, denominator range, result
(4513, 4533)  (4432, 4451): 0.99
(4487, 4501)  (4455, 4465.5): 1.28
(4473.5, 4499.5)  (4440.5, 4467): 1.15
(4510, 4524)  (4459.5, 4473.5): 1.15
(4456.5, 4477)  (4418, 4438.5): 0.90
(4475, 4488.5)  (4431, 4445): 1.08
